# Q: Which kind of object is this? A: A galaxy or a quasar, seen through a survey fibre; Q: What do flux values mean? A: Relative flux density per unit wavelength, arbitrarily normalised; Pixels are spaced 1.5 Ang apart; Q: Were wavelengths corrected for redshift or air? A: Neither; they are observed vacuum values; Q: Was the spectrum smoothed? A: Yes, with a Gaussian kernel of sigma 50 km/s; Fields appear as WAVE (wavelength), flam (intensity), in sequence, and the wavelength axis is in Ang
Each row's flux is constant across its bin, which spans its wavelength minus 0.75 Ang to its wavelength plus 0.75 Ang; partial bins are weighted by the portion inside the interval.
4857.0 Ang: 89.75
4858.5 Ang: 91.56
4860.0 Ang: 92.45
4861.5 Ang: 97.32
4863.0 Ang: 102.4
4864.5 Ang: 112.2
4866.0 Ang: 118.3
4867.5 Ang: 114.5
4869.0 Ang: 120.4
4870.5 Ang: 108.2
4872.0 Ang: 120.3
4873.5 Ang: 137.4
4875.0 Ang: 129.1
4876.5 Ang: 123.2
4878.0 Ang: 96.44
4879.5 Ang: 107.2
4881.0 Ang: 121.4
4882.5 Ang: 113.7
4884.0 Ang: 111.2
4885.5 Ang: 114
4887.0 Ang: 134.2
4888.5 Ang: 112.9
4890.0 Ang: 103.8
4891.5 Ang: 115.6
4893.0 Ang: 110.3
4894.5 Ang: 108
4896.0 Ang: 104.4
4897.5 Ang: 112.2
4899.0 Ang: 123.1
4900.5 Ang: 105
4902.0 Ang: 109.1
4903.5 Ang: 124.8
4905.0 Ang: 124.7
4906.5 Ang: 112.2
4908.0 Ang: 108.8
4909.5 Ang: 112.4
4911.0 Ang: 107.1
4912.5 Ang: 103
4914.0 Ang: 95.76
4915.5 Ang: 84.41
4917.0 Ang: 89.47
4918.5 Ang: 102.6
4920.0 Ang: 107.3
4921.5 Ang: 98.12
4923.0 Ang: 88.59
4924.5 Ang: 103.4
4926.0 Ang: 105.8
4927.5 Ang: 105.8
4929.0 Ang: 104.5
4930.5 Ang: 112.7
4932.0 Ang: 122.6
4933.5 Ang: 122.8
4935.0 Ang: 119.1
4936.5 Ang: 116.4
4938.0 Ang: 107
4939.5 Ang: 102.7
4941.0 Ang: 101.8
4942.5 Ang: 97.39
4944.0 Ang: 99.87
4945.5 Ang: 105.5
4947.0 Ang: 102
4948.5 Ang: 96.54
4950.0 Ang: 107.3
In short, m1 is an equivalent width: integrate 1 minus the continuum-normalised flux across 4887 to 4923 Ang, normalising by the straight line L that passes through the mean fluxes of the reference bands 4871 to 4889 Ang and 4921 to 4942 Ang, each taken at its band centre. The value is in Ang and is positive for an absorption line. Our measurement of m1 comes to 1.8 Ang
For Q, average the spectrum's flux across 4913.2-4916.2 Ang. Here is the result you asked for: 90.4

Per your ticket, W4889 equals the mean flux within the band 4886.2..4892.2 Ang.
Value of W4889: 117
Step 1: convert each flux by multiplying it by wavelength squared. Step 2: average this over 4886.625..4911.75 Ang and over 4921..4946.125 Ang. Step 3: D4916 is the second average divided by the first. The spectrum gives 1.0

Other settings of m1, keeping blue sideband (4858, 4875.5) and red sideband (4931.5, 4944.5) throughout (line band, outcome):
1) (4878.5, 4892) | -0.4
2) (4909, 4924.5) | 1.6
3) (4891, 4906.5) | -0.4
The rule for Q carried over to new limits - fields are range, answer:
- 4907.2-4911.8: 109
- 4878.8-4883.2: 114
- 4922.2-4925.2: 95.9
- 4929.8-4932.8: 118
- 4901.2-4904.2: 117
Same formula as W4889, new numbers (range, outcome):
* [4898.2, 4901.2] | 114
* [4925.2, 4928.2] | 106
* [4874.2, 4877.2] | 126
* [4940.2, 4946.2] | 101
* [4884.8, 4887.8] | 124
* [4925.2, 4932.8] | 110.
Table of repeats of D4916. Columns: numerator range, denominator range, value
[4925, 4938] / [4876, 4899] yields 1.02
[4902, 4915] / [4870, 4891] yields 0.96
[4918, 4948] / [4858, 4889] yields 0.96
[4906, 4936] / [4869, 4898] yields 0.93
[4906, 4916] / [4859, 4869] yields 0.99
